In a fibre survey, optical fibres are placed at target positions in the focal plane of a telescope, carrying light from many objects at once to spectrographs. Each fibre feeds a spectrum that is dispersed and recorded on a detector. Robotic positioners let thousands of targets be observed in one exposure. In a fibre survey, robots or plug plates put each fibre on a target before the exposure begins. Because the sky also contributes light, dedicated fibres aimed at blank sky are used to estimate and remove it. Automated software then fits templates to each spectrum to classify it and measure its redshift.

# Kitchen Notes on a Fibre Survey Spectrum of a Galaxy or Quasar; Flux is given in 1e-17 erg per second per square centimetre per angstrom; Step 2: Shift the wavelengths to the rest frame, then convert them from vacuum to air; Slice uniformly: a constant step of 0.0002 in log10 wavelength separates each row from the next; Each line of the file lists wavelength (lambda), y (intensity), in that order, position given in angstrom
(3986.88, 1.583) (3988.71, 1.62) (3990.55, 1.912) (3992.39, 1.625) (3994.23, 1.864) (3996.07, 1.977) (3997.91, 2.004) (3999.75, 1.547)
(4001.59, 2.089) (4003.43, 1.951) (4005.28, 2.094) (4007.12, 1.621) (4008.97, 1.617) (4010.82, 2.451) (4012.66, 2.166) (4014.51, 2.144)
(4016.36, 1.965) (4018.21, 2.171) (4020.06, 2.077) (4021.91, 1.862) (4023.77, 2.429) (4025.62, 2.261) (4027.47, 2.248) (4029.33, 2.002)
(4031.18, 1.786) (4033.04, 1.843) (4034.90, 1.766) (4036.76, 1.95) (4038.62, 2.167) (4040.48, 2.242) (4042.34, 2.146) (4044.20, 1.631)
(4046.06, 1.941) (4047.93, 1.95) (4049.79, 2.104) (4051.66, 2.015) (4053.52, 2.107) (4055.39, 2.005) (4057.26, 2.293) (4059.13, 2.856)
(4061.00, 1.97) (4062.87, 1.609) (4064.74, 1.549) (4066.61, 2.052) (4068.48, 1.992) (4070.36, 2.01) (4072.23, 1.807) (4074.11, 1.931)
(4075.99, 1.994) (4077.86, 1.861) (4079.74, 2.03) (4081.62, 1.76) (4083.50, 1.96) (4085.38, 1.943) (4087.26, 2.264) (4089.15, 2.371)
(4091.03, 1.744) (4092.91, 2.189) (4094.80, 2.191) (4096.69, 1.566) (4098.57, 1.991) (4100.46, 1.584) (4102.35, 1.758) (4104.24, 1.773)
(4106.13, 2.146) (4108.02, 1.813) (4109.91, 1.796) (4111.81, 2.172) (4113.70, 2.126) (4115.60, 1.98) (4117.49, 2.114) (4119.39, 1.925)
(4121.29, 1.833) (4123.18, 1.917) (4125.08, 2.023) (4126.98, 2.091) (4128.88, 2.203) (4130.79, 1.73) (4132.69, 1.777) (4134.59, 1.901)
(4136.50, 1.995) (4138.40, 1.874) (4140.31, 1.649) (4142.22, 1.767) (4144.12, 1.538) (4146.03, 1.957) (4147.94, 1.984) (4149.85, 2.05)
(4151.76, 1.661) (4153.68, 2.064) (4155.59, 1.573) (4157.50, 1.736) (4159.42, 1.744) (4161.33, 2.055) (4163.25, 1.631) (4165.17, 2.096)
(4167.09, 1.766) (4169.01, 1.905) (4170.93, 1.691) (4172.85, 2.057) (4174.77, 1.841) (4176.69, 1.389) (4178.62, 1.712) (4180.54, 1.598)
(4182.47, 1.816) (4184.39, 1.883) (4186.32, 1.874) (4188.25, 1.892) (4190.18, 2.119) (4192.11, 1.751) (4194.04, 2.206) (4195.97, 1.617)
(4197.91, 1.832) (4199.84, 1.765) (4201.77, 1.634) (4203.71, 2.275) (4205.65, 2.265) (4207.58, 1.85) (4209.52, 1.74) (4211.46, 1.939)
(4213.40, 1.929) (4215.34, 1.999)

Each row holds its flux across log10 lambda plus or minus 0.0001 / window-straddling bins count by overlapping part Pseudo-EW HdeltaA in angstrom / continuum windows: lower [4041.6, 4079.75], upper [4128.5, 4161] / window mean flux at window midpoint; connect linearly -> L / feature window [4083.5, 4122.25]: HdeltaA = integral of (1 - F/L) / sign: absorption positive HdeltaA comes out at -1.05 angstrom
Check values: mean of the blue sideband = 1.99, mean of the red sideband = 1.83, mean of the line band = 1.96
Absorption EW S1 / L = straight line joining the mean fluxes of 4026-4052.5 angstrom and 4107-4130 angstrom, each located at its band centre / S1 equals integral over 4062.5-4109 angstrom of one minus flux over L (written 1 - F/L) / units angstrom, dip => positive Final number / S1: 1.8 angstrom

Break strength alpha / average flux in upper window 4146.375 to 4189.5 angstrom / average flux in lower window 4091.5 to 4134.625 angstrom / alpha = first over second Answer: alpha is 0.94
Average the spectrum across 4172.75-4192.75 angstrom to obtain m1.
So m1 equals 1.8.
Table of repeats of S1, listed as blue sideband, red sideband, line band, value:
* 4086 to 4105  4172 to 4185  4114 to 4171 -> -1.4 angstrom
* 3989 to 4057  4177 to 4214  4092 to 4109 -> 0.4 angstrom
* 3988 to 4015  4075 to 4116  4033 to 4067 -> -1.4 angstrom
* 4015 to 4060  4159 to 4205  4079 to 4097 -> -0.2 angstrom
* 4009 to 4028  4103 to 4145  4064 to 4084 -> 1.2 angstrom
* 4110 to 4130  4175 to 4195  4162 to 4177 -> 0.4 angstrom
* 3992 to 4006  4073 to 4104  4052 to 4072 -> -1.1 angstrom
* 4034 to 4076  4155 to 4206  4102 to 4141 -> -0.4 angstrom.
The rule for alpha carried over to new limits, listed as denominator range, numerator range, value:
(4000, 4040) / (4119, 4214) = 0.92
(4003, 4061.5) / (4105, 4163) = 0.92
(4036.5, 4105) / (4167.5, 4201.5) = 0.92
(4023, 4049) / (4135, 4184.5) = 0.89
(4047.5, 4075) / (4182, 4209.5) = 0.95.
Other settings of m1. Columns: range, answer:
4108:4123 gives 1.98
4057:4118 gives 1.97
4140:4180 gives 1.8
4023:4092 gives 2.02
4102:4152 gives 1.91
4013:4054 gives 2.04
